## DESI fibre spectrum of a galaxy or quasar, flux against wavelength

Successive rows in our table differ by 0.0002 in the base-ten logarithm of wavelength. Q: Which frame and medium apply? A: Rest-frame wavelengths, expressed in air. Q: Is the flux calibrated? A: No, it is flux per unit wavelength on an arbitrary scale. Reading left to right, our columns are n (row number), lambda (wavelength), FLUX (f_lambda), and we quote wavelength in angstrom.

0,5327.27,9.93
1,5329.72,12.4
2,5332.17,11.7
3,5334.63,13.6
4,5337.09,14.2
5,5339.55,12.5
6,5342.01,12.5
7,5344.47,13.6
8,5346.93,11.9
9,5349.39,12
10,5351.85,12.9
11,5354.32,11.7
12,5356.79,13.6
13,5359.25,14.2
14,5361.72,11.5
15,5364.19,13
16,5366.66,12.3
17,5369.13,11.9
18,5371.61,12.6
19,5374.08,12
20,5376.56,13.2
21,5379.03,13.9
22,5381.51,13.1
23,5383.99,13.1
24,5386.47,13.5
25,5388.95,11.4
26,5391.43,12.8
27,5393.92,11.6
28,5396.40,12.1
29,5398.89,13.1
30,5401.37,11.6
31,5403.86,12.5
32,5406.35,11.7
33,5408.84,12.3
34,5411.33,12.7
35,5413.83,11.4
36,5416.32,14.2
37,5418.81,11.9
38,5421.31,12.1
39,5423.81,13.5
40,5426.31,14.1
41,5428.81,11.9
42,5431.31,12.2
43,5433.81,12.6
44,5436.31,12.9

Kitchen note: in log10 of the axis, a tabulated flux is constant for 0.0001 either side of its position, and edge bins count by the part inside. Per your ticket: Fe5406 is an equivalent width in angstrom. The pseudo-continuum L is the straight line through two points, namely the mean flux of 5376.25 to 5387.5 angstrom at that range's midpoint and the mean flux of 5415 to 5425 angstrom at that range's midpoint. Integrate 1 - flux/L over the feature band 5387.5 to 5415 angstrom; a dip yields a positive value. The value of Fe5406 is 2.1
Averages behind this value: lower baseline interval 13.4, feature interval 12.1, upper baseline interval 12.9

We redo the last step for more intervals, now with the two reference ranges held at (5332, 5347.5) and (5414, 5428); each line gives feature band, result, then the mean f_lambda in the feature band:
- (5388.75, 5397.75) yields 0.64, 12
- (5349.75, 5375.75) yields 0.83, 12.6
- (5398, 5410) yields 0.71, 12.2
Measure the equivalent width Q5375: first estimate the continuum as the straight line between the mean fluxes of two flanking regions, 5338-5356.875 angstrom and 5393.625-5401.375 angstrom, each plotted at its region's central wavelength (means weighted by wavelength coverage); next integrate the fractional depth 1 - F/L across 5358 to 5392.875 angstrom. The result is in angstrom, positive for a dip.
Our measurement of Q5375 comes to -1.01 angstrom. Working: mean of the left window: 12.6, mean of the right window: 12.3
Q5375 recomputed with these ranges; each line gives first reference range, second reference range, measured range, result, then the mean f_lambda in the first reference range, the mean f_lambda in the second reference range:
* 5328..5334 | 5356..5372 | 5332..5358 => -0.99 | 12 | 12.7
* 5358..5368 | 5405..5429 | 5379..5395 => -0.01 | 12.8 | 12.6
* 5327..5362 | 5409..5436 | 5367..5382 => -0.10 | 12.7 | 12.7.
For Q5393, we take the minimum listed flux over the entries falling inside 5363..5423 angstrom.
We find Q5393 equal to 11.4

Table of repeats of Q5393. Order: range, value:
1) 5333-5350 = 11.9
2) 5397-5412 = 11.6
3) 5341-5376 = 11.5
